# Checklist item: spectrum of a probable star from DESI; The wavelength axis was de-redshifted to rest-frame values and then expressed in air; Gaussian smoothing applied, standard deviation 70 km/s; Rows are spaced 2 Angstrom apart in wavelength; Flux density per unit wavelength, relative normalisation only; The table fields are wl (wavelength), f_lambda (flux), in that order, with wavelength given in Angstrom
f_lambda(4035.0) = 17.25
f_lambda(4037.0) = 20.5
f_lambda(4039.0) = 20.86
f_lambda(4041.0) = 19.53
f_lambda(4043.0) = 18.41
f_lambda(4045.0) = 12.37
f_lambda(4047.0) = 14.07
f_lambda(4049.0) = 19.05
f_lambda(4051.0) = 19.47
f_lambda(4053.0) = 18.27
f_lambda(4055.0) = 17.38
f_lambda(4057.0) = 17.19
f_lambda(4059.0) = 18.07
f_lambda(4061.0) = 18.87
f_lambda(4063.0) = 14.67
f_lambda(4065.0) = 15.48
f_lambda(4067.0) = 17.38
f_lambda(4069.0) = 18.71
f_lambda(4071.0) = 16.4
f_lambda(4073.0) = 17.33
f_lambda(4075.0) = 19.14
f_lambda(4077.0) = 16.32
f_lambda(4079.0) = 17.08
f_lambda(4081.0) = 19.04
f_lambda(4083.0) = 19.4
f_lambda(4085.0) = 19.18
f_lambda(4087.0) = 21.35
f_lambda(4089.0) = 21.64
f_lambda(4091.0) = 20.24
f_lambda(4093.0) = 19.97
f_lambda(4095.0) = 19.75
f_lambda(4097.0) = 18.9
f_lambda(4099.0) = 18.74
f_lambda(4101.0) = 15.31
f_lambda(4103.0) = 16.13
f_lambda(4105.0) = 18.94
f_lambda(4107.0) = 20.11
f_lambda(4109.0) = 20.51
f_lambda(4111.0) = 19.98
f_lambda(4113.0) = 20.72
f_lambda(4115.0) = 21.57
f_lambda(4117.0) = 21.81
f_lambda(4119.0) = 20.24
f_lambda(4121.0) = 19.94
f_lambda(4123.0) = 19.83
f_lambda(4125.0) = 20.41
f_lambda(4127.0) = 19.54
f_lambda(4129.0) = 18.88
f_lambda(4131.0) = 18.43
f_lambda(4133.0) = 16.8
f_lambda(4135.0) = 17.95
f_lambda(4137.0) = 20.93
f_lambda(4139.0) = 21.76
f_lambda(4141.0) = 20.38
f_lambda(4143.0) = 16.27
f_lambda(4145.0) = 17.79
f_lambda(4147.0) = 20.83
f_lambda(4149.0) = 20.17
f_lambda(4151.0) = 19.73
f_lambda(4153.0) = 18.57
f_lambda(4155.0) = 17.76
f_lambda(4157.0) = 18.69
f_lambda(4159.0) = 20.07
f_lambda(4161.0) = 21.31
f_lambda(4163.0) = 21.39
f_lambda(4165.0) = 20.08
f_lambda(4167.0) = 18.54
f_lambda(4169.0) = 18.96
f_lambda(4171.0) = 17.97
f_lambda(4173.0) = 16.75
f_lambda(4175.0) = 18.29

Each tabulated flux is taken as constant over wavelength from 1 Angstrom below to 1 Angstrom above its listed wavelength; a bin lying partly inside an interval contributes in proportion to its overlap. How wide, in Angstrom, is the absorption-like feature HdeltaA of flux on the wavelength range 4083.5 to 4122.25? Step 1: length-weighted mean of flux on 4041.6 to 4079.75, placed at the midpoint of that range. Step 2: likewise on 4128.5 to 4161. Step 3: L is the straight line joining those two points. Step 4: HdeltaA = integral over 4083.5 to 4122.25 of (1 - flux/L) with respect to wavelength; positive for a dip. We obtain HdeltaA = -3.4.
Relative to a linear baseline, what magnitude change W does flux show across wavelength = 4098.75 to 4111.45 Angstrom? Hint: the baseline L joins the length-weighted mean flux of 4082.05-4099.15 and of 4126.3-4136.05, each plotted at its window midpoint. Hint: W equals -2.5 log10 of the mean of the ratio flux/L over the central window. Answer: 0.05 mag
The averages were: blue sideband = 20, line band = 18.5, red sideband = 18.3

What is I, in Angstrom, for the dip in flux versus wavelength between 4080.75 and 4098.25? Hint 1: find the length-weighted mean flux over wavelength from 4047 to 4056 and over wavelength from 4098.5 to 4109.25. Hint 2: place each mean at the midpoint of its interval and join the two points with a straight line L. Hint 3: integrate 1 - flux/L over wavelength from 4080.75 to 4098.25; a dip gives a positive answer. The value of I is -1.8 Angstrom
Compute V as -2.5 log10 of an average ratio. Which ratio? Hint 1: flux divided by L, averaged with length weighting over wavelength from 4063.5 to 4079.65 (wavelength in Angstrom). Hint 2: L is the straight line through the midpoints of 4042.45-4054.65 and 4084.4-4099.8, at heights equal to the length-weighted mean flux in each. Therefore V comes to 0.085 mag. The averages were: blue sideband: 16.9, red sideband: 20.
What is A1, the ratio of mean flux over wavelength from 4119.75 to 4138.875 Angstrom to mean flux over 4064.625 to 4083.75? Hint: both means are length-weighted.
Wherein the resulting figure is 1.1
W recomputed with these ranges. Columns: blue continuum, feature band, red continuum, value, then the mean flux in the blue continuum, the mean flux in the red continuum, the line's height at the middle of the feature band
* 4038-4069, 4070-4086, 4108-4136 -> 0.018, 17.4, 19.8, 18.3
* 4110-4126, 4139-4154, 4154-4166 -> 0.045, 20.6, 19.9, 20.1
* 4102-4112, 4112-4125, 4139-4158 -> -0.085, 19.1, 19.1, 19.1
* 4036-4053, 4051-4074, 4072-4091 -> 0.070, 18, 19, 18.5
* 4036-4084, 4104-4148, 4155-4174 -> -0.059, 17.7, 19.2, 18.7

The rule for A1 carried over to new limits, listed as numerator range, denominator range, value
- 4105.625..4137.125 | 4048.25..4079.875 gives 1.13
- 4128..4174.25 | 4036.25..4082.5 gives 1.08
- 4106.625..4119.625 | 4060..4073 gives 1.22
